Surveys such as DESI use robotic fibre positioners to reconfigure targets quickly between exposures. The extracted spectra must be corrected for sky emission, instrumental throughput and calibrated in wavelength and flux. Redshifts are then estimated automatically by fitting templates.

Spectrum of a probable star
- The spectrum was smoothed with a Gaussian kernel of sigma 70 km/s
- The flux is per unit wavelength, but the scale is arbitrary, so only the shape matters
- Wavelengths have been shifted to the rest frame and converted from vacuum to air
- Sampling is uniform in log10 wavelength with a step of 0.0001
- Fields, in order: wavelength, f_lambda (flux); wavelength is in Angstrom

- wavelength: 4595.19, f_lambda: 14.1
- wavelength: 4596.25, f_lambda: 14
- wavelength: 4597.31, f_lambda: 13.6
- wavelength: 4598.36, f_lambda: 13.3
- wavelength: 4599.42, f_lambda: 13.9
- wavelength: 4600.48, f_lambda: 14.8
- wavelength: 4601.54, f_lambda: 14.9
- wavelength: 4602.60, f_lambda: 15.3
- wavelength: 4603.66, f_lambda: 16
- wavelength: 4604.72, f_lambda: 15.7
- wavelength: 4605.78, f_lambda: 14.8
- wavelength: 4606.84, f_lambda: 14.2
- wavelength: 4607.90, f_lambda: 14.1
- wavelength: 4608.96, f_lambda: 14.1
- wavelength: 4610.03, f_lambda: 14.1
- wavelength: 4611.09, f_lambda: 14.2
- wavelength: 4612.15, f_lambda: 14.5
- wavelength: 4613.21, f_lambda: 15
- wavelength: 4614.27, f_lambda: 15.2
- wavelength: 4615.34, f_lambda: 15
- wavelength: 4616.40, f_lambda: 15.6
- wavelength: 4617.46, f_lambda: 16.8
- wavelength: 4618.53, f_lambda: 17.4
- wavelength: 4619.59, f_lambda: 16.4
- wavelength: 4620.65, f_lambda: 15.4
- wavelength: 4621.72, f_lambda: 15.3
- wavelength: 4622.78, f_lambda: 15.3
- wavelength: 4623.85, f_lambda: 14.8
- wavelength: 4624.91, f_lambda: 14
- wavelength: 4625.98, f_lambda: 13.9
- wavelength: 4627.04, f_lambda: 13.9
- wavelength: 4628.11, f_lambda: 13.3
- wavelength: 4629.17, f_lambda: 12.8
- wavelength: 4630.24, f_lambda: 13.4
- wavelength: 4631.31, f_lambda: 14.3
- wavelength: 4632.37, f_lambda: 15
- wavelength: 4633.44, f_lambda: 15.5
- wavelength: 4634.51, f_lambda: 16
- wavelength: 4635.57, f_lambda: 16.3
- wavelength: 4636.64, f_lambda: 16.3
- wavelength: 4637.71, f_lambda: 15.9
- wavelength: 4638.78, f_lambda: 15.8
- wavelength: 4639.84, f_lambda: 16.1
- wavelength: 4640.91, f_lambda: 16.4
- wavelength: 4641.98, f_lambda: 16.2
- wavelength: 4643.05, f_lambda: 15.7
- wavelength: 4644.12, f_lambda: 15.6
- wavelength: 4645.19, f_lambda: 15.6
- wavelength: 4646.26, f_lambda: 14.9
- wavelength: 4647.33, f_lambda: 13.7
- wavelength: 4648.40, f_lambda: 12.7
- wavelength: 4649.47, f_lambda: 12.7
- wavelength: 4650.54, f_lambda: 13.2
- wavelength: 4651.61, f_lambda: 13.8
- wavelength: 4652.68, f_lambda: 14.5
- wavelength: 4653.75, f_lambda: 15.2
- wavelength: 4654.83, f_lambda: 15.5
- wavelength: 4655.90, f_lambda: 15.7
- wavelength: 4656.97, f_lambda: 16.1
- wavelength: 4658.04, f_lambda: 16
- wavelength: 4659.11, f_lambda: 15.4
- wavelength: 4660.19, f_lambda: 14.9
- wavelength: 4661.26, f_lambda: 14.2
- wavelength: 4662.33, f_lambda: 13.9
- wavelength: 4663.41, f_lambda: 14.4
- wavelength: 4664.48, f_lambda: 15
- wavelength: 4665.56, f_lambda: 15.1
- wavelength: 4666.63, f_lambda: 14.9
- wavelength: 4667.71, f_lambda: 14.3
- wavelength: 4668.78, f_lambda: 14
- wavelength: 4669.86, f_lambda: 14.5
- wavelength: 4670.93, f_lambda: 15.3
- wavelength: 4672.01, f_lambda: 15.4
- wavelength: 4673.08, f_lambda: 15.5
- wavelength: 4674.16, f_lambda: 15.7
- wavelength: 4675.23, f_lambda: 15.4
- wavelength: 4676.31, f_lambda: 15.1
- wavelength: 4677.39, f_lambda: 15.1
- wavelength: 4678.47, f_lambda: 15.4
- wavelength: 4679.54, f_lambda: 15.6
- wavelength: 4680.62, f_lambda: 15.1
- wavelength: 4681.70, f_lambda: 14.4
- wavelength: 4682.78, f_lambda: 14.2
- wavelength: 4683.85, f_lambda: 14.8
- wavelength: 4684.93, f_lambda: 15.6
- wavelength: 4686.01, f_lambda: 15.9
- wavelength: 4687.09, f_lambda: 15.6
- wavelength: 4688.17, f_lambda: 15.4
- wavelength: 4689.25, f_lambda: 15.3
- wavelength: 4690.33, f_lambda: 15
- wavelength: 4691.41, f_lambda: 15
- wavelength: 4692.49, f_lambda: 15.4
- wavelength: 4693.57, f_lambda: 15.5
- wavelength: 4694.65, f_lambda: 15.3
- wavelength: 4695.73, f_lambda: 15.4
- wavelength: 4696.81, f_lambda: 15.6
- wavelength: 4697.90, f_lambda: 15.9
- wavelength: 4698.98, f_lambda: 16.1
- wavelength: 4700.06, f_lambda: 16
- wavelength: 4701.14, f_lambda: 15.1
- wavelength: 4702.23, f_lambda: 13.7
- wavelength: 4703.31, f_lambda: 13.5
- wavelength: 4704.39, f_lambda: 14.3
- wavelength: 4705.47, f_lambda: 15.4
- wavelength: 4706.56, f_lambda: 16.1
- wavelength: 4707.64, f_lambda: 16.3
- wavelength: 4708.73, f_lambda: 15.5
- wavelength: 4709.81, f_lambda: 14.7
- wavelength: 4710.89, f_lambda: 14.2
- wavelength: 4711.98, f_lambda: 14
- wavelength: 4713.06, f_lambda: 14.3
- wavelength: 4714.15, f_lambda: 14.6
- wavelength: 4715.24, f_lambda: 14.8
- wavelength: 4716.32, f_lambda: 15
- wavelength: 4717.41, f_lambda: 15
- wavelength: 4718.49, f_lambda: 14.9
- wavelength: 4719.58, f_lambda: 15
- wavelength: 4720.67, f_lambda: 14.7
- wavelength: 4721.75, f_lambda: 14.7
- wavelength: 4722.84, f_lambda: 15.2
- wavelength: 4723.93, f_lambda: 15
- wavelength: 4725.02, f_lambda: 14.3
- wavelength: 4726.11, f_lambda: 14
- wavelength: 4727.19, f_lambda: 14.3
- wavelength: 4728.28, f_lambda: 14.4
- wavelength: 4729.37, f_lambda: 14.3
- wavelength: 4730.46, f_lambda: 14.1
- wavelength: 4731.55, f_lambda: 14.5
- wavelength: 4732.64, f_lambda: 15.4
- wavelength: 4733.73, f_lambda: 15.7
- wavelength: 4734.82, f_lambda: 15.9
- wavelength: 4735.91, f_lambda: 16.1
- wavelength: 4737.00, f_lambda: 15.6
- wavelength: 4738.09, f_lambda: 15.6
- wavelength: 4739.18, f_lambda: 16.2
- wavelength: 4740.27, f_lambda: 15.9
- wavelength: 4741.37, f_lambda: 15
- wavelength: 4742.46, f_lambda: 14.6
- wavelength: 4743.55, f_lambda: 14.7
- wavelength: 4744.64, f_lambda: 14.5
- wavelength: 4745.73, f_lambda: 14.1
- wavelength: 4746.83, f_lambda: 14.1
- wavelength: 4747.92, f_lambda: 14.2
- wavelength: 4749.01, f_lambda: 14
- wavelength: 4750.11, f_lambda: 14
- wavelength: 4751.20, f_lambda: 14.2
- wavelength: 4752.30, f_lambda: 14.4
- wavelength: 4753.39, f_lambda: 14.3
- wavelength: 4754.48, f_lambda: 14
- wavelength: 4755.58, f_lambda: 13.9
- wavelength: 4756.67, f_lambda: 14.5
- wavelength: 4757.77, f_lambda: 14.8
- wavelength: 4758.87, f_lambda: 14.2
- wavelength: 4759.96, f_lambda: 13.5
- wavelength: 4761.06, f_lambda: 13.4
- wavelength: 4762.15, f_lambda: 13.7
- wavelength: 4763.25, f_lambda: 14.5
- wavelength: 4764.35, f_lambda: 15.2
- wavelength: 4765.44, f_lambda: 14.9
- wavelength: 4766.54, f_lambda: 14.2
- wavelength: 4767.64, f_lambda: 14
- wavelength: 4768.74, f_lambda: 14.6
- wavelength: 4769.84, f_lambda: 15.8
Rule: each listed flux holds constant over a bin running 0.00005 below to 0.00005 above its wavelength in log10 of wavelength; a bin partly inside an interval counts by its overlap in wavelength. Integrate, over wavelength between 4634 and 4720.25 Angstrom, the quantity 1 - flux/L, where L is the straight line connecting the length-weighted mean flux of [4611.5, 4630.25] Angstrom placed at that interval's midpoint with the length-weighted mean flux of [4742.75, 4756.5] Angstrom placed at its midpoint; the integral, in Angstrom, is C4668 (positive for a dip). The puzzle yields -2.8 Angstrom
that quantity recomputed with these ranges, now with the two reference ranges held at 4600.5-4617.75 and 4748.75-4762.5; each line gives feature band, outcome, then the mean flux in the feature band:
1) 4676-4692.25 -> -0.8 Angstrom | 15.2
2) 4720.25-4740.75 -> -1.2 Angstrom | 15.1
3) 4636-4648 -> -0.7 Angstrom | 15.6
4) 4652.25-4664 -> -0.3 Angstrom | 15.1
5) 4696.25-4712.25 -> -0.8 Angstrom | 15.1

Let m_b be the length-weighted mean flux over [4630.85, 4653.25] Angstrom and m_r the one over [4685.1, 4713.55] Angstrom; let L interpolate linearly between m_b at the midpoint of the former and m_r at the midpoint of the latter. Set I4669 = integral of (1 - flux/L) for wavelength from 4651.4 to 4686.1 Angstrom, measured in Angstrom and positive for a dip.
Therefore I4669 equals 0.2 Angstrom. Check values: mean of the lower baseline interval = 15.1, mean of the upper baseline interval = 15.2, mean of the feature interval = 15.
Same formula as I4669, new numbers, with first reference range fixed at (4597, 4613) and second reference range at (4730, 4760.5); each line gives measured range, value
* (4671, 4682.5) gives -0.5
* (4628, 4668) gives -0.9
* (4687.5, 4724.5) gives -1.0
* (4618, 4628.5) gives -0.3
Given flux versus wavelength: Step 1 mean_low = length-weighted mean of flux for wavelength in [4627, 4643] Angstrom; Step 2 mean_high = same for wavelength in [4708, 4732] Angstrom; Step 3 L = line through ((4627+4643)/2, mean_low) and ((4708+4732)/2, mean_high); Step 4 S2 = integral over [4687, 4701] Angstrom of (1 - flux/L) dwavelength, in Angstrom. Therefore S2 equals -0.6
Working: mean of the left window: 15.2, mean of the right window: 14.6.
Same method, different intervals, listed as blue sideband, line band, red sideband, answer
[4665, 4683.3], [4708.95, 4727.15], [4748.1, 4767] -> -0.1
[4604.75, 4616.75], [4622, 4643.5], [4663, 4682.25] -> -0.4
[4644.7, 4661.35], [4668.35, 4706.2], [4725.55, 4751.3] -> -1.2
